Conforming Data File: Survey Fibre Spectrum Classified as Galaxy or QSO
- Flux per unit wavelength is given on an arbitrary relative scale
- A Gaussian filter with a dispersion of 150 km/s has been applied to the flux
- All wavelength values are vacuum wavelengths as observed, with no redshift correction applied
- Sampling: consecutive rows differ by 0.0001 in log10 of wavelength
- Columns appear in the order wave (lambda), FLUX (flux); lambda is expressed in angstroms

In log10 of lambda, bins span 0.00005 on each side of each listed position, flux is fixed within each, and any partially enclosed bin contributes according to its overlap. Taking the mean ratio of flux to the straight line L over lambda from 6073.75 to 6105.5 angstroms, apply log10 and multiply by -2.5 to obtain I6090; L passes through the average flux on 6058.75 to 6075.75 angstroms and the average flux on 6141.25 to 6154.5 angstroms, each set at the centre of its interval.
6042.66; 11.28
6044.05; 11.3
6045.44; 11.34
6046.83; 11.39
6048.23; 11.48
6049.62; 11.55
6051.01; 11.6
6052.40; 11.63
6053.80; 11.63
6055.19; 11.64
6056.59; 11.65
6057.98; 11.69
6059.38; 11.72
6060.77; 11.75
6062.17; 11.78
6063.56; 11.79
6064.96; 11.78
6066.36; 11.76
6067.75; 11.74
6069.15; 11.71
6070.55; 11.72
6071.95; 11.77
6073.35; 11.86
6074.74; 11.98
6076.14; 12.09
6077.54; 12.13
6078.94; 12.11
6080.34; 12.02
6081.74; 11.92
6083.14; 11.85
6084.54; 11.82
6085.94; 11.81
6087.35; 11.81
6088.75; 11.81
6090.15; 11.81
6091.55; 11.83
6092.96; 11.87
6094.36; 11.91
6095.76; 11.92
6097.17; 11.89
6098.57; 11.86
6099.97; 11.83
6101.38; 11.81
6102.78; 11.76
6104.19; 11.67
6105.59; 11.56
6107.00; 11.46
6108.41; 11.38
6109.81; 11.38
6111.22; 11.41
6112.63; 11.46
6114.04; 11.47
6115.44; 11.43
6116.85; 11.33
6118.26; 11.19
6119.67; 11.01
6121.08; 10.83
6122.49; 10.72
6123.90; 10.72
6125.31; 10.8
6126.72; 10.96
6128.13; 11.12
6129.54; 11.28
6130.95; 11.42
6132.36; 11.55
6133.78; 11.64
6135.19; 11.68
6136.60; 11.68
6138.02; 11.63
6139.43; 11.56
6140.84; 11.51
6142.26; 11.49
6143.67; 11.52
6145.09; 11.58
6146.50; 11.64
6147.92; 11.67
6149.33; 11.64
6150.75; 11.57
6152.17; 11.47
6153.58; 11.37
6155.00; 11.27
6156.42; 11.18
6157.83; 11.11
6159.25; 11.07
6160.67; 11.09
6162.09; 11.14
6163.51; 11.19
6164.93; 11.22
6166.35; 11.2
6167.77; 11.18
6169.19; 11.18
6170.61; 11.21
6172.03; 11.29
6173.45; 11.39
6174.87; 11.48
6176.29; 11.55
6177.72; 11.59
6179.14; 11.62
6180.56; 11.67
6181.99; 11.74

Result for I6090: -0.015 mag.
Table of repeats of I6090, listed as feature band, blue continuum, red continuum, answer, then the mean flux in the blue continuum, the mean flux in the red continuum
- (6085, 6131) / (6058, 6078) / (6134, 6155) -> 0.02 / 11.8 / 11.6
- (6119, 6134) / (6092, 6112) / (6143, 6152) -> 0.05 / 11.7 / 11.6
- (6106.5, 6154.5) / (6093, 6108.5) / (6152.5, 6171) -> 0.01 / 11.8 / 11.2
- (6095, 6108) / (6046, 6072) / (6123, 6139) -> -0.03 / 11.7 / 11.3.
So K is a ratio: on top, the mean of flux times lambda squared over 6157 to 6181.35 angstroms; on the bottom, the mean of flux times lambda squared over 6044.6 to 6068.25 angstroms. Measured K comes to 1.01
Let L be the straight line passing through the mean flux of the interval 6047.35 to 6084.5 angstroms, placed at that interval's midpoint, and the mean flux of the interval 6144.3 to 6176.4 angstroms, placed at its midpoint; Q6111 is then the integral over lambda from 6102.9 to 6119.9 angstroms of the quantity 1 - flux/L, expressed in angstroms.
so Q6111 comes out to 0.2 angstroms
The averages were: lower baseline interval 11.8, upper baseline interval 11.3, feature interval 11.4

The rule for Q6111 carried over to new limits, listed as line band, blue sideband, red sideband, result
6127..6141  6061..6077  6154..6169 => -0.2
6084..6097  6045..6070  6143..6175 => -0.3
